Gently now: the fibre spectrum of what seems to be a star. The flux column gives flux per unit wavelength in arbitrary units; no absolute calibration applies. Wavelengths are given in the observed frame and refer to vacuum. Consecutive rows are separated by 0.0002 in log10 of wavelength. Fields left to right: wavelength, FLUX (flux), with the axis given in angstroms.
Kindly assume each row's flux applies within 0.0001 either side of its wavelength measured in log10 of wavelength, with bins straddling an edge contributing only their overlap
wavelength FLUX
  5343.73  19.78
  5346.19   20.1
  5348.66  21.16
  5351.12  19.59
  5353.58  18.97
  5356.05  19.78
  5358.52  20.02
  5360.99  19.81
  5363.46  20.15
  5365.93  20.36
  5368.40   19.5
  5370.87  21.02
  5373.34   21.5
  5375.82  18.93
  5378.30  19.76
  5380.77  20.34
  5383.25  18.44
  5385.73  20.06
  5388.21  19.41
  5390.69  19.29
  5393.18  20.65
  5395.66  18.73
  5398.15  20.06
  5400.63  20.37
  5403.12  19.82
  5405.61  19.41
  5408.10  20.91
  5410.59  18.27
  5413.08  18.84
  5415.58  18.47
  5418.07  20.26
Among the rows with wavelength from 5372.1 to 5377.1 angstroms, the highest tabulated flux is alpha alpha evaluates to 21.5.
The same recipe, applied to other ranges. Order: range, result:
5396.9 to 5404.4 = 20.37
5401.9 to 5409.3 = 20.91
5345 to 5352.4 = 21.16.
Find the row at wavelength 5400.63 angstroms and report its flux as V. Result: 20.37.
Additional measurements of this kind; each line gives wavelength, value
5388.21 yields 19.41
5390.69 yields 19.29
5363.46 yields 20.15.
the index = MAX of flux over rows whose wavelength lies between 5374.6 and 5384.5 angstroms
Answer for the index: 20.34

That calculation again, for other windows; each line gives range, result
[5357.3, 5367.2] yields 20.36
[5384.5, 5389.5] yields 20.06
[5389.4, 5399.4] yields 20.65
